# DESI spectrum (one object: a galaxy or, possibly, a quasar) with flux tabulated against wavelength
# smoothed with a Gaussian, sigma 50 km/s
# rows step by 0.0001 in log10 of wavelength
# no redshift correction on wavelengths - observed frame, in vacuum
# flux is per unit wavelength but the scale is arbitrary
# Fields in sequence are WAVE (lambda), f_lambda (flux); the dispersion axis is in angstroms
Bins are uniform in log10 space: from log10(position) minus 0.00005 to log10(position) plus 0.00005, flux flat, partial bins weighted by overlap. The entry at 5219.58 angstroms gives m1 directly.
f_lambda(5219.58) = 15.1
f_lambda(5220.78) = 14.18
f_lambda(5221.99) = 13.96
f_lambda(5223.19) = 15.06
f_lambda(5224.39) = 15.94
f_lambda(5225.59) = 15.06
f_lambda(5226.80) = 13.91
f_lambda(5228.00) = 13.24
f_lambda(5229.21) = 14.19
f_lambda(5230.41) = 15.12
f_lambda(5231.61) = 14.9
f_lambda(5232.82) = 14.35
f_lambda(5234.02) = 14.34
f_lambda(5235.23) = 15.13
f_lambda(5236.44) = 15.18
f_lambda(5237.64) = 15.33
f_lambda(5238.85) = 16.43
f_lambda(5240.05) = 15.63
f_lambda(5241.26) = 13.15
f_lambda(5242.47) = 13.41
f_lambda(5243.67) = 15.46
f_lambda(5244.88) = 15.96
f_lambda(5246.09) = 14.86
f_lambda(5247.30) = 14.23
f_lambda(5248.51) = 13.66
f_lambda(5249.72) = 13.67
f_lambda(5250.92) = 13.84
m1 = 15.1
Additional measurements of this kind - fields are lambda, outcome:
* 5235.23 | 15.13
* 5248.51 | 13.66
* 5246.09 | 14.86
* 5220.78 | 14.18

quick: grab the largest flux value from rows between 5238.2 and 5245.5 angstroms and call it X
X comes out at 16.43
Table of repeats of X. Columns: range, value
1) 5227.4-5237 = 15.18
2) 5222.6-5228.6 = 15.94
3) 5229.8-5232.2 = 15.12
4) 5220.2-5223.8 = 15.06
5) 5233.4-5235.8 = 15.13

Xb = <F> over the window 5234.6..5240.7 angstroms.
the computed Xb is 15.5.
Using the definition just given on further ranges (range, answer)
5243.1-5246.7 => 15.4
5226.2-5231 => 14.1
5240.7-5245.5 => 14.5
